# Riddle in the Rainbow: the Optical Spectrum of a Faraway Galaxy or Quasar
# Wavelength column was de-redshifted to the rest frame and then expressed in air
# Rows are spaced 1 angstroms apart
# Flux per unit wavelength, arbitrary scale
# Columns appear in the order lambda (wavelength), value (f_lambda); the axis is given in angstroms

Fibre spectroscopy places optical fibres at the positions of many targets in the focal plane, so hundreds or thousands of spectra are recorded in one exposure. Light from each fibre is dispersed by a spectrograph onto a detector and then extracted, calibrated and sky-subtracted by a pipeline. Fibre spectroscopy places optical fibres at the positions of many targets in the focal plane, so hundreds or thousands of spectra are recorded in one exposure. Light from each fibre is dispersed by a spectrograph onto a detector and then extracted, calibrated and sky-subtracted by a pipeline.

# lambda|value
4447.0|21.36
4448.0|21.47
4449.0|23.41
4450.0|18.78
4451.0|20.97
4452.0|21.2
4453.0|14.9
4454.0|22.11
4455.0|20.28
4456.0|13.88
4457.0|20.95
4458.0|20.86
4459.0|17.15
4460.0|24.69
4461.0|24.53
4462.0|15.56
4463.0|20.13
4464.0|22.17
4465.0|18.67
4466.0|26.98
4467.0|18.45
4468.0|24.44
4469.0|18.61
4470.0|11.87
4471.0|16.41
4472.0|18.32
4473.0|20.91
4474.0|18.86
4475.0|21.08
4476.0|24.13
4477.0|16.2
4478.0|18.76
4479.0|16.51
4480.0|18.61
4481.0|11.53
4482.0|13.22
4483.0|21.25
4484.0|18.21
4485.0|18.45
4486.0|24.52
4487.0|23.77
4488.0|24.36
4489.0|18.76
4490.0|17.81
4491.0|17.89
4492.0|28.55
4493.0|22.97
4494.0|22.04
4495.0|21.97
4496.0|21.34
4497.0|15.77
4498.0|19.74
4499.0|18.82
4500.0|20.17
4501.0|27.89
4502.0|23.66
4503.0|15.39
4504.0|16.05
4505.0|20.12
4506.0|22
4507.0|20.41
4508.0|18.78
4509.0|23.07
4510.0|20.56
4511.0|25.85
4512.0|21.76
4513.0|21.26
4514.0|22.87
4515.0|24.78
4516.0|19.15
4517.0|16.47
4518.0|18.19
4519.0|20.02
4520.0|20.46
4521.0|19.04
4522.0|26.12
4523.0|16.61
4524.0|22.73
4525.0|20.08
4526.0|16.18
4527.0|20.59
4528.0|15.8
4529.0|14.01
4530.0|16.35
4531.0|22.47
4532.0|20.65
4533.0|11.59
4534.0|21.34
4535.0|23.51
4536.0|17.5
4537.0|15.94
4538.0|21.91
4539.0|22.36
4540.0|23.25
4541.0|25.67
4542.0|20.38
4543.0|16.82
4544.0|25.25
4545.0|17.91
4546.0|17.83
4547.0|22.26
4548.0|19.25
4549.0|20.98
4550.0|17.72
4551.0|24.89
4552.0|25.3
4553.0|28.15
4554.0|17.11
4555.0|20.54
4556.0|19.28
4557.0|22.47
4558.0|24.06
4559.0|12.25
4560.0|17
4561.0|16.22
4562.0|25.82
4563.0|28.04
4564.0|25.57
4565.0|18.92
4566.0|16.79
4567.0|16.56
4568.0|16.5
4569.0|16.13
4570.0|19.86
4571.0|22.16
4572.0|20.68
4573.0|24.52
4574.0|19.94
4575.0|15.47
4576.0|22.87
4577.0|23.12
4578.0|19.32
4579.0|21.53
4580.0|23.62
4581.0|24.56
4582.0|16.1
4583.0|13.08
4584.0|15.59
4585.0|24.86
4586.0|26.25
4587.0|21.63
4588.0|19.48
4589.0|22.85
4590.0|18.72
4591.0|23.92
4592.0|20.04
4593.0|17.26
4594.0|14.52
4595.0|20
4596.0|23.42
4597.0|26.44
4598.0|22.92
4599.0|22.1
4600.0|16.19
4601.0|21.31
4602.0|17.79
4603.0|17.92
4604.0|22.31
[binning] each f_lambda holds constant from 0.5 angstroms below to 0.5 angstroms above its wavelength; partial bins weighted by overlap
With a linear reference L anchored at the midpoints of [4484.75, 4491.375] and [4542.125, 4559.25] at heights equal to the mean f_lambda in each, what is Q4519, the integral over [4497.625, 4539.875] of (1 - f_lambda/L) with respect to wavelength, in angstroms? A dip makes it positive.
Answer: 1.6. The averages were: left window 20.9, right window 20.8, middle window 20.1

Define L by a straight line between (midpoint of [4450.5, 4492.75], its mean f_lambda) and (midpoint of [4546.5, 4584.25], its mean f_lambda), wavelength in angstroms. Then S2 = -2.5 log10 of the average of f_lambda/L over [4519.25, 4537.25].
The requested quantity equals 0.06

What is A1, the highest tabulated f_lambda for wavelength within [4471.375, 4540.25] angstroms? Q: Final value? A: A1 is 28.55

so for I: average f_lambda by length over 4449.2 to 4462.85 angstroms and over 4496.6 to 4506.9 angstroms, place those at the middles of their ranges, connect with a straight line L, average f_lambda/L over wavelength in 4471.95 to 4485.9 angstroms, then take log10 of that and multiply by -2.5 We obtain 0.08 mag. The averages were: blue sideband 19.8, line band 18.5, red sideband 20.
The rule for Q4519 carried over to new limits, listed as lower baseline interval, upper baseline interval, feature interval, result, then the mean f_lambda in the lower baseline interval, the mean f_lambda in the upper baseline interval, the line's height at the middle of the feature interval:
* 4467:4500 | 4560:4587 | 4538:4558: -1.3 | 19.5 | 20.5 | 20.2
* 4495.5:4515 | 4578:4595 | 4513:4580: 1.0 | 20.9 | 20.2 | 20.6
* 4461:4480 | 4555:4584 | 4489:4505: -0.8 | 19.5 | 20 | 19.6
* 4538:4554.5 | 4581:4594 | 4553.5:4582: 0.6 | 21.6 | 19.9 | 20.7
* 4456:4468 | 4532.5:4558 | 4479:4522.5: 0.6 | 20.8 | 20.8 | 20.8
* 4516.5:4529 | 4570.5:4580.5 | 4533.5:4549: -0.7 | 19.1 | 21.3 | 19.9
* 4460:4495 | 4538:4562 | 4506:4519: -0.4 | 19.9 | 20.9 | 20.4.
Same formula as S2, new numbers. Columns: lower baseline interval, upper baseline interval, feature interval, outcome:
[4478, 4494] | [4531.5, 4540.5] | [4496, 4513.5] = -0.05 mag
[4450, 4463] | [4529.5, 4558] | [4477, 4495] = 0.02 mag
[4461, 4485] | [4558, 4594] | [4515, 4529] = 0.01 mag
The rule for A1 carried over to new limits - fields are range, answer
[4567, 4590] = 26.25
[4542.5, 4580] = 28.15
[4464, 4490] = 26.98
